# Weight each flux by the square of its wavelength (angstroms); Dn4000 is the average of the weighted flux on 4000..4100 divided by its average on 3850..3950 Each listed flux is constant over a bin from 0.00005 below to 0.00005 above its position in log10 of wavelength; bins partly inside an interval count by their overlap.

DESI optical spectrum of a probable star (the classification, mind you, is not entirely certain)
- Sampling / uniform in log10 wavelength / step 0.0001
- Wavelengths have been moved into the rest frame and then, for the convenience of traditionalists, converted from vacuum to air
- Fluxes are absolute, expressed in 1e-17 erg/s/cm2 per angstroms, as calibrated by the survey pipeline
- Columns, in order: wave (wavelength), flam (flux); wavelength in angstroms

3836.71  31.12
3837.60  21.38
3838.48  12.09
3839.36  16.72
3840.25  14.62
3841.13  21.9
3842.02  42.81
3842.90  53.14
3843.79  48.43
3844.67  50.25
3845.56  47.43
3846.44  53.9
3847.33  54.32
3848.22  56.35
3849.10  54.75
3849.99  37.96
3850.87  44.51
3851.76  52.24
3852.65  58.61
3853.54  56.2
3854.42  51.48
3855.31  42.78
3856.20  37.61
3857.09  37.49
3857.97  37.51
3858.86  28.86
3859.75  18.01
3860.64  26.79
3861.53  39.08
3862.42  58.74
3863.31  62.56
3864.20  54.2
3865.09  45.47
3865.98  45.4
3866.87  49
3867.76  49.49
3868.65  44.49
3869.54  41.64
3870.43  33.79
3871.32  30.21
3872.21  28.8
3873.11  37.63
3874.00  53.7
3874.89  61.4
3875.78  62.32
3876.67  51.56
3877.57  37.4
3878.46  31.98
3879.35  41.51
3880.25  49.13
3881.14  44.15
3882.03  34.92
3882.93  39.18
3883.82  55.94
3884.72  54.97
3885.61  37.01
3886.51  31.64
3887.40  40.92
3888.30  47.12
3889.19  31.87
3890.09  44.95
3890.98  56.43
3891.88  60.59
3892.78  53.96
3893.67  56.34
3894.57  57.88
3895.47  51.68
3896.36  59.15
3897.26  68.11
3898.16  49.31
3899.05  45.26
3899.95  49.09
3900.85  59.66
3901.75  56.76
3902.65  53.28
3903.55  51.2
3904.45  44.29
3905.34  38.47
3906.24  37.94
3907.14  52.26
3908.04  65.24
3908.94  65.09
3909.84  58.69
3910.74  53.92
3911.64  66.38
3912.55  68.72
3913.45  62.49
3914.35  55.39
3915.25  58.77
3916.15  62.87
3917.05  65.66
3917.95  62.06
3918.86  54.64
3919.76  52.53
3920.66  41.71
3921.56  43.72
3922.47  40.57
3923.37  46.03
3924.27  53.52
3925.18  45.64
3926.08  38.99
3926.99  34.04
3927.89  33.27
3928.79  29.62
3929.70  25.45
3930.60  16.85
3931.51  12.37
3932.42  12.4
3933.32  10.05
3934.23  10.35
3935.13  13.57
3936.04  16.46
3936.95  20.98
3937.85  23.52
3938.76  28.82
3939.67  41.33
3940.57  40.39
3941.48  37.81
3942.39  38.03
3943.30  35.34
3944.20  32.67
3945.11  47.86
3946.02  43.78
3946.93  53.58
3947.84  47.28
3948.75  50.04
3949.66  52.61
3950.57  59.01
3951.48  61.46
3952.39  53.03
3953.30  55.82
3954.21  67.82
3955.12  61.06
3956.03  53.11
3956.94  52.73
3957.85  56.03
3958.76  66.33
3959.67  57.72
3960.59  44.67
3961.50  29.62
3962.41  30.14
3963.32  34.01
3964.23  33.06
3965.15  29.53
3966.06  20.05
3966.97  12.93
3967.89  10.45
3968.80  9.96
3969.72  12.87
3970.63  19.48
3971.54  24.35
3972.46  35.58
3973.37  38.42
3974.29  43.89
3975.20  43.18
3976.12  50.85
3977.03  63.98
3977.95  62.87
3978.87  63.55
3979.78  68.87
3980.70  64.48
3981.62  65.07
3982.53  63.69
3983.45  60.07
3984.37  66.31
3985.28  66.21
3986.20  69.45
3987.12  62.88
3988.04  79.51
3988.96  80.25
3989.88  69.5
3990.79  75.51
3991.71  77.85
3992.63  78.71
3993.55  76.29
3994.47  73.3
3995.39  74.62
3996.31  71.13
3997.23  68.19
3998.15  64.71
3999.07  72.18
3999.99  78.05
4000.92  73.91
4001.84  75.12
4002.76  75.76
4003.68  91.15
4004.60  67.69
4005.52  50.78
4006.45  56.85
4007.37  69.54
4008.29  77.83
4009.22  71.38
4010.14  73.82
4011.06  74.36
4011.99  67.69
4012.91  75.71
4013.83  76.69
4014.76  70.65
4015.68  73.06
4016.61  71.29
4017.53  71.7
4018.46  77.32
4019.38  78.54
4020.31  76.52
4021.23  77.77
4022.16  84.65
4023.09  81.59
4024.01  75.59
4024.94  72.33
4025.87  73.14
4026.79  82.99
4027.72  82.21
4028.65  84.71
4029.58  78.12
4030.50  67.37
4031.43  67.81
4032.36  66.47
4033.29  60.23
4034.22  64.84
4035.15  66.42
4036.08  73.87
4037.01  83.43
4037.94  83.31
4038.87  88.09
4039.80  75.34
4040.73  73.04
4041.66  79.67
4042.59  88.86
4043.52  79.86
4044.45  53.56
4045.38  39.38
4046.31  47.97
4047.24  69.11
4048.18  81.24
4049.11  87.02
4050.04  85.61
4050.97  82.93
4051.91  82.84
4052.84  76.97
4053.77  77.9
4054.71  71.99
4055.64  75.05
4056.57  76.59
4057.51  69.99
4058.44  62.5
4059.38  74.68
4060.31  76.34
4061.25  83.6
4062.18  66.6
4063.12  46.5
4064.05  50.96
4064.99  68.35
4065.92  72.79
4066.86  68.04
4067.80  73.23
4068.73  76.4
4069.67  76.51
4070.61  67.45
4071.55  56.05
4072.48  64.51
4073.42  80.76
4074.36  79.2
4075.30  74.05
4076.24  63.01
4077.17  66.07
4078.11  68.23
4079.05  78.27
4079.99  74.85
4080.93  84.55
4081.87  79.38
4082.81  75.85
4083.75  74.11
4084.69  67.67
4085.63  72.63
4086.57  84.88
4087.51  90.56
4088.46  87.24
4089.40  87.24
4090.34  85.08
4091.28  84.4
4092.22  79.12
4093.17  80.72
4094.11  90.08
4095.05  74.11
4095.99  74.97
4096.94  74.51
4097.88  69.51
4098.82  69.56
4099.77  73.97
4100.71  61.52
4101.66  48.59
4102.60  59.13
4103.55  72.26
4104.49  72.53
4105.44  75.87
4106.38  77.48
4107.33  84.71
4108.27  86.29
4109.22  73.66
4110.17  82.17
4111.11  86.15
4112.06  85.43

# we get 1.80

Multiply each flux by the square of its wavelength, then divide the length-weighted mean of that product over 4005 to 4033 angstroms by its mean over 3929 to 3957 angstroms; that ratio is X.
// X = 2.02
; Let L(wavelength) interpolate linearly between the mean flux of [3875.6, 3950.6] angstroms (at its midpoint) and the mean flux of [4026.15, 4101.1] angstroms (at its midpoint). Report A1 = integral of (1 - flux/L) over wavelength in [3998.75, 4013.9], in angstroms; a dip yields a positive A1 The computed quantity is -2.3 angstroms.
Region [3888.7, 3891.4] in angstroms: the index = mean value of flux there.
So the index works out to 44.5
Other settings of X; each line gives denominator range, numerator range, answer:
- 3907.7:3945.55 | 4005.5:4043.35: 1.92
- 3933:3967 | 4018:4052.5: 1.93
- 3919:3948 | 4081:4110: 2.47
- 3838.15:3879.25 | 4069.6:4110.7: 1.96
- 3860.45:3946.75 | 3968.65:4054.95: 1.64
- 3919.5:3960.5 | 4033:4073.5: 1.88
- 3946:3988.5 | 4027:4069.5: 1.56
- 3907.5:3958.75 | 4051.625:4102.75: 1.76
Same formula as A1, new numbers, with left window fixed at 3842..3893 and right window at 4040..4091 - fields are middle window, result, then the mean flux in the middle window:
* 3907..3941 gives 7.3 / 41.6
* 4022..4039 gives -1.7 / 75.2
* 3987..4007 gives -2.8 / 72.6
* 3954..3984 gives 8.0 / 43.8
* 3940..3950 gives 2.3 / 43.5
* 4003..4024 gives -2.4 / 73.6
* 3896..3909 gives -0.6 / 52.6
